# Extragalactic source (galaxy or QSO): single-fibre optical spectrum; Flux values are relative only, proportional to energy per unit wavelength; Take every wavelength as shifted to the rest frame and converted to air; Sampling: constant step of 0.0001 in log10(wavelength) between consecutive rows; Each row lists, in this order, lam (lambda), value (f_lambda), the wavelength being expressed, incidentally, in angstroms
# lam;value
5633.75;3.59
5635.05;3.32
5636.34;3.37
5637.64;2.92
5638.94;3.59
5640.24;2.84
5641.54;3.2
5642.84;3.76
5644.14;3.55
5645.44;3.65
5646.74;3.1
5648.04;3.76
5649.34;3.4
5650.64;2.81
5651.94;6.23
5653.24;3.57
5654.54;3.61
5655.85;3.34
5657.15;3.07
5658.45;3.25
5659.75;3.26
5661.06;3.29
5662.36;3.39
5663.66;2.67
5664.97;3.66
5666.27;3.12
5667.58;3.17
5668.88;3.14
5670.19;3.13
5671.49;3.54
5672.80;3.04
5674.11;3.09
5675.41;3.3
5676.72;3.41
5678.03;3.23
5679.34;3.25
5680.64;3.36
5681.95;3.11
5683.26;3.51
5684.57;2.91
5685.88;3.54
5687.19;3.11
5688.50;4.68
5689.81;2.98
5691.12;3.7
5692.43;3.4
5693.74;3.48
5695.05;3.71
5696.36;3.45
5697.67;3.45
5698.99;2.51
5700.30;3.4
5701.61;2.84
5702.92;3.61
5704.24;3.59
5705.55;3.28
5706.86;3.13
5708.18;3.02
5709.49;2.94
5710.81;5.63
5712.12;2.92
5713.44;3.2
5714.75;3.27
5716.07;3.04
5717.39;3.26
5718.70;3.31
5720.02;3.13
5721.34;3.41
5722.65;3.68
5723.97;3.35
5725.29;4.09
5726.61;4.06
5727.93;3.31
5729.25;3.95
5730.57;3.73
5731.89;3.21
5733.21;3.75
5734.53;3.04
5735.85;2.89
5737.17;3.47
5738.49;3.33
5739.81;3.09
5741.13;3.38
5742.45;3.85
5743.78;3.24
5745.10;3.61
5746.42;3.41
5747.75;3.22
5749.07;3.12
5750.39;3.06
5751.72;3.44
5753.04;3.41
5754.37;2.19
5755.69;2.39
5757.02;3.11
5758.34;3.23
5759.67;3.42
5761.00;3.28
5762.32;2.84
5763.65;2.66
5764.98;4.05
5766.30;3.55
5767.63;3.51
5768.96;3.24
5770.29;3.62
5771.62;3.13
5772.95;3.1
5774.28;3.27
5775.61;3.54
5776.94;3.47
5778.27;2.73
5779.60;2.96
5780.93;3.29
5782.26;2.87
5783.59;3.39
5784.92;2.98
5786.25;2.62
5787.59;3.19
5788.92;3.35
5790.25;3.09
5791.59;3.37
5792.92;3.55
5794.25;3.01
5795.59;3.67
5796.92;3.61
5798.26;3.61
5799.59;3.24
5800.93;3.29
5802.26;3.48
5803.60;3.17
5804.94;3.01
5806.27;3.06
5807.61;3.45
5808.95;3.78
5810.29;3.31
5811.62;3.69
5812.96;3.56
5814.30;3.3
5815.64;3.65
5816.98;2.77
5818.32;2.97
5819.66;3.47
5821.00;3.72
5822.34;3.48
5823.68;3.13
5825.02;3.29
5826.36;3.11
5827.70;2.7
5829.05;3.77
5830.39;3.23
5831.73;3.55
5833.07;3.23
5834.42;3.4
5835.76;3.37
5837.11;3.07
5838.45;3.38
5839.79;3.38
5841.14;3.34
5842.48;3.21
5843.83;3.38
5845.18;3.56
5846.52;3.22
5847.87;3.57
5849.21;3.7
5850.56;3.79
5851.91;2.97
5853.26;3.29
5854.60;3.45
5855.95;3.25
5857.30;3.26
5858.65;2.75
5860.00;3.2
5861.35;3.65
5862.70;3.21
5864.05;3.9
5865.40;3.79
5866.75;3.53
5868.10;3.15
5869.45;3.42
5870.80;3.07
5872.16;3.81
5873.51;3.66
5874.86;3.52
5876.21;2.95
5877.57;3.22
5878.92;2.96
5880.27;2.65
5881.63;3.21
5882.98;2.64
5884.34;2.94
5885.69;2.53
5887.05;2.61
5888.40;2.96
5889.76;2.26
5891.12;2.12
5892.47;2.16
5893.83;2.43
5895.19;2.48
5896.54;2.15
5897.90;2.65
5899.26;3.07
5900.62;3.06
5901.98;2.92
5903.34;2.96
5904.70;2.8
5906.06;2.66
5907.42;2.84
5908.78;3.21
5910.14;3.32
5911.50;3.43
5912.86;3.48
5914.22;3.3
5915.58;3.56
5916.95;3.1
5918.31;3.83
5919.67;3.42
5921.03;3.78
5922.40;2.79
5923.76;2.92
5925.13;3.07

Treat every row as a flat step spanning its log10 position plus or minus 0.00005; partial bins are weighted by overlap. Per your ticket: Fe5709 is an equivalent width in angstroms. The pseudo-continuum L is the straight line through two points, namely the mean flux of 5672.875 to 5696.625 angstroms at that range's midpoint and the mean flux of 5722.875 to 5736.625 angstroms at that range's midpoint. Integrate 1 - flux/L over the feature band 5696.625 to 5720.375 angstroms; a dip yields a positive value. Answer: 1.08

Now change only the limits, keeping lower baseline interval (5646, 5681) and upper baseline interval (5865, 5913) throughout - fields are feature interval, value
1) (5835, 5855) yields -2.3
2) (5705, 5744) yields -2.1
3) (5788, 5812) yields -1.9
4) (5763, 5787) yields -0.4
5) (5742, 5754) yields -0.4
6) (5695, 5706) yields 0.0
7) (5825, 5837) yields -0.9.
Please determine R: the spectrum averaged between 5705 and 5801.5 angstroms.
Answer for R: 3.31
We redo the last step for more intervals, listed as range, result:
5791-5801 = 3.43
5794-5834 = 3.35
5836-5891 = 3.22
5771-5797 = 3.2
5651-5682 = 3.38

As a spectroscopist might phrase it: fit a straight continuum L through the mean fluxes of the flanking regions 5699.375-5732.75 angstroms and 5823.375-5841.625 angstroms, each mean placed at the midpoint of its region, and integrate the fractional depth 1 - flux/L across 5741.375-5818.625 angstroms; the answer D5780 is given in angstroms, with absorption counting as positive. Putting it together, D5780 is 2.2 angstroms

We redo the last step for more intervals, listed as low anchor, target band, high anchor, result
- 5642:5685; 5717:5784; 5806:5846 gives 1.2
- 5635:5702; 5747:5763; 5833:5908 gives 1.0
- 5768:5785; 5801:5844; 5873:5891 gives -3.5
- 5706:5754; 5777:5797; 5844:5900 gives 0.6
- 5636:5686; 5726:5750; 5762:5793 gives -1.1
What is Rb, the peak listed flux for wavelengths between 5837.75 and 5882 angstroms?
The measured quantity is 3.9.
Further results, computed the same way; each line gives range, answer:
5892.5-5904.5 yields 3.07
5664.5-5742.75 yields 5.63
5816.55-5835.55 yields 3.77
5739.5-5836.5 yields 4.05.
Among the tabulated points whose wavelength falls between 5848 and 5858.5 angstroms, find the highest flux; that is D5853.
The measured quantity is 3.79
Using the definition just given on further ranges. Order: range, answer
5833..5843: 3.4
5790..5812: 3.78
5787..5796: 3.67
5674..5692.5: 4.68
